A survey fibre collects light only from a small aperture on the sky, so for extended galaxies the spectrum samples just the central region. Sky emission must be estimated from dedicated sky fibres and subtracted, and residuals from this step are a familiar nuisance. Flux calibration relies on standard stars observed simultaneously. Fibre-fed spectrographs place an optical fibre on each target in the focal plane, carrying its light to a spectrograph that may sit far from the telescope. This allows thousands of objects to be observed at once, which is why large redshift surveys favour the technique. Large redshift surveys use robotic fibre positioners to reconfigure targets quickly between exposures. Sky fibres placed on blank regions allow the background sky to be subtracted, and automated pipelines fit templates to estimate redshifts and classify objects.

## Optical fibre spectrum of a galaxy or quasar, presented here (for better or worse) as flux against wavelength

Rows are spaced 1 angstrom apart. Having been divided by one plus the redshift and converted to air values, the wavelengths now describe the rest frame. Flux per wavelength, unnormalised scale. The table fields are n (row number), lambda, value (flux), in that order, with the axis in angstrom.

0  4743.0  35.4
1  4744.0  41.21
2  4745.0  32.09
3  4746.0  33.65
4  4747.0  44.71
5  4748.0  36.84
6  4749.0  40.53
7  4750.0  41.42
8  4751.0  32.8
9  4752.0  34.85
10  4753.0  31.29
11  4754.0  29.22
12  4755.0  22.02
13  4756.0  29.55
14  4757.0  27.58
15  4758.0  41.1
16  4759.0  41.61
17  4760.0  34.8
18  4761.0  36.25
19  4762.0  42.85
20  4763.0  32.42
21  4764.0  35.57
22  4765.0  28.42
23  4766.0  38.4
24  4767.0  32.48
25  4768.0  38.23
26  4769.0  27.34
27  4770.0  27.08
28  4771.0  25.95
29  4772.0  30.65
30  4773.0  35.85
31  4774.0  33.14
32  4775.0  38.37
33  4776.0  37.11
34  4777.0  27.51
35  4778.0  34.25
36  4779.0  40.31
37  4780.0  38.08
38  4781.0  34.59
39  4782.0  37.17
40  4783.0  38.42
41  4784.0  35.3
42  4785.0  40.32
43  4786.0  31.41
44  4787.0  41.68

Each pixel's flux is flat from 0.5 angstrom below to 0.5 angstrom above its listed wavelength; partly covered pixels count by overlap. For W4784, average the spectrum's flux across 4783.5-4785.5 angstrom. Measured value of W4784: 37.8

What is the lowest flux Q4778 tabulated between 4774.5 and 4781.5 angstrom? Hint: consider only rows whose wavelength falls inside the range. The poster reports 27.51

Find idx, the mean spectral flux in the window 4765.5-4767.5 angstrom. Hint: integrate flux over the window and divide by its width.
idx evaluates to 35.4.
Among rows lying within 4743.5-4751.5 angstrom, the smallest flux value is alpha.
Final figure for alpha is 32.09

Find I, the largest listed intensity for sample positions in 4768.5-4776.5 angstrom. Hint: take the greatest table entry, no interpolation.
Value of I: 38.37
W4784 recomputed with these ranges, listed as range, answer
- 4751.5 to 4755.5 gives 29.3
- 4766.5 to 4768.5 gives 35.4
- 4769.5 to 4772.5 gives 27.9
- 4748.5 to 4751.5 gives 38.2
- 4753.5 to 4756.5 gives 26.9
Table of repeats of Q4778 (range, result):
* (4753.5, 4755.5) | 22.02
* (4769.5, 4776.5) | 25.95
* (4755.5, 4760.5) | 27.58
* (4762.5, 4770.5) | 27.08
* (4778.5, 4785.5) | 34.59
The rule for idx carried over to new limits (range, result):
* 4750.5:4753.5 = 33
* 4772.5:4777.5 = 34.4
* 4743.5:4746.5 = 35.7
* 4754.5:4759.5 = 32.4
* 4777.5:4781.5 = 36.8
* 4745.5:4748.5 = 38.4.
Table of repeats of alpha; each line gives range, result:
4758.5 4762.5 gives 34.8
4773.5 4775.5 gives 33.14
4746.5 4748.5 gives 36.84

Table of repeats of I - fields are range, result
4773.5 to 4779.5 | 40.31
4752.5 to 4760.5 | 41.61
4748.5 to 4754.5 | 41.42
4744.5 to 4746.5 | 33.65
